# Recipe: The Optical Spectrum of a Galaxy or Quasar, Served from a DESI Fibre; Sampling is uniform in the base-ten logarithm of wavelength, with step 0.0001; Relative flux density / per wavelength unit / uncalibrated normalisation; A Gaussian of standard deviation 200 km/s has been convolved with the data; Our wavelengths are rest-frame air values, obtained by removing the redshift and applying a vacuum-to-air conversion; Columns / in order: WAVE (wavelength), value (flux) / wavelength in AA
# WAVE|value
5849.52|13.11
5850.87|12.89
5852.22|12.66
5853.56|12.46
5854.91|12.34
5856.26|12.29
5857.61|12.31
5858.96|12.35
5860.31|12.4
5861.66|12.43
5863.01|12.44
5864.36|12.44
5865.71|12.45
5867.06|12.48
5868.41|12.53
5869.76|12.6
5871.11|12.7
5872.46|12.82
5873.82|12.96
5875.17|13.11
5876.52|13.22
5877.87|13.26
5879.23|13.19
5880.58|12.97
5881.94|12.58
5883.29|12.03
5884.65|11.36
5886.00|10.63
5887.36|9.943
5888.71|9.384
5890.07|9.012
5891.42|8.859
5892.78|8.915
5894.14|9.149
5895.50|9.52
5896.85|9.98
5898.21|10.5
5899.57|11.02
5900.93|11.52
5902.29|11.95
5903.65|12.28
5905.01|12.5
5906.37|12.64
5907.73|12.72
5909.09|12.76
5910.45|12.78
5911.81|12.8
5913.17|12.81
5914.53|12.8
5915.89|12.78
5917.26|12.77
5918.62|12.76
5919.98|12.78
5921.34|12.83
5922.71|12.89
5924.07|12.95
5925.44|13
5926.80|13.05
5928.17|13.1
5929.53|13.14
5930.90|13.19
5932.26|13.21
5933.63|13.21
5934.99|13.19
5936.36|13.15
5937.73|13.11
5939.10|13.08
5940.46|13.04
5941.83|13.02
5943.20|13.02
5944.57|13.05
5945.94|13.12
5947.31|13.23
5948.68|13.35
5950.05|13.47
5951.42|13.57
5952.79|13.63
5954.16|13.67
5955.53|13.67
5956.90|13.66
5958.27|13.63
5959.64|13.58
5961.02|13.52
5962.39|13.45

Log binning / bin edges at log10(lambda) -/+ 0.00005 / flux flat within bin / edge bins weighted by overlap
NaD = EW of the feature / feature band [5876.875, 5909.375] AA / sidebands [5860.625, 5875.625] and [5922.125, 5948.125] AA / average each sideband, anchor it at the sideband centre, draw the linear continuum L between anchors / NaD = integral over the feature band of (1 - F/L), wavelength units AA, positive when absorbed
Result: 4.1 AA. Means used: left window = 12.6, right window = 13.1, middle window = 11.2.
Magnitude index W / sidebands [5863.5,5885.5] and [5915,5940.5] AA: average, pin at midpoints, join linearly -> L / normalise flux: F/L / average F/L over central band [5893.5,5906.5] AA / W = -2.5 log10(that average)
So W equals 0.16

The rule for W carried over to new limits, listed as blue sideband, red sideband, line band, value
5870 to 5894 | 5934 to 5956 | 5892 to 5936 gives 0.018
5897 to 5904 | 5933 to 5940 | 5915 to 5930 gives -0.041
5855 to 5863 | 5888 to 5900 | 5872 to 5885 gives -0.182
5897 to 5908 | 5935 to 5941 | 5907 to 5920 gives -0.053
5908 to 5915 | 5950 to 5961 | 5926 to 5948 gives 0.012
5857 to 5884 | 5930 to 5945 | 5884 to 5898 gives 0.301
